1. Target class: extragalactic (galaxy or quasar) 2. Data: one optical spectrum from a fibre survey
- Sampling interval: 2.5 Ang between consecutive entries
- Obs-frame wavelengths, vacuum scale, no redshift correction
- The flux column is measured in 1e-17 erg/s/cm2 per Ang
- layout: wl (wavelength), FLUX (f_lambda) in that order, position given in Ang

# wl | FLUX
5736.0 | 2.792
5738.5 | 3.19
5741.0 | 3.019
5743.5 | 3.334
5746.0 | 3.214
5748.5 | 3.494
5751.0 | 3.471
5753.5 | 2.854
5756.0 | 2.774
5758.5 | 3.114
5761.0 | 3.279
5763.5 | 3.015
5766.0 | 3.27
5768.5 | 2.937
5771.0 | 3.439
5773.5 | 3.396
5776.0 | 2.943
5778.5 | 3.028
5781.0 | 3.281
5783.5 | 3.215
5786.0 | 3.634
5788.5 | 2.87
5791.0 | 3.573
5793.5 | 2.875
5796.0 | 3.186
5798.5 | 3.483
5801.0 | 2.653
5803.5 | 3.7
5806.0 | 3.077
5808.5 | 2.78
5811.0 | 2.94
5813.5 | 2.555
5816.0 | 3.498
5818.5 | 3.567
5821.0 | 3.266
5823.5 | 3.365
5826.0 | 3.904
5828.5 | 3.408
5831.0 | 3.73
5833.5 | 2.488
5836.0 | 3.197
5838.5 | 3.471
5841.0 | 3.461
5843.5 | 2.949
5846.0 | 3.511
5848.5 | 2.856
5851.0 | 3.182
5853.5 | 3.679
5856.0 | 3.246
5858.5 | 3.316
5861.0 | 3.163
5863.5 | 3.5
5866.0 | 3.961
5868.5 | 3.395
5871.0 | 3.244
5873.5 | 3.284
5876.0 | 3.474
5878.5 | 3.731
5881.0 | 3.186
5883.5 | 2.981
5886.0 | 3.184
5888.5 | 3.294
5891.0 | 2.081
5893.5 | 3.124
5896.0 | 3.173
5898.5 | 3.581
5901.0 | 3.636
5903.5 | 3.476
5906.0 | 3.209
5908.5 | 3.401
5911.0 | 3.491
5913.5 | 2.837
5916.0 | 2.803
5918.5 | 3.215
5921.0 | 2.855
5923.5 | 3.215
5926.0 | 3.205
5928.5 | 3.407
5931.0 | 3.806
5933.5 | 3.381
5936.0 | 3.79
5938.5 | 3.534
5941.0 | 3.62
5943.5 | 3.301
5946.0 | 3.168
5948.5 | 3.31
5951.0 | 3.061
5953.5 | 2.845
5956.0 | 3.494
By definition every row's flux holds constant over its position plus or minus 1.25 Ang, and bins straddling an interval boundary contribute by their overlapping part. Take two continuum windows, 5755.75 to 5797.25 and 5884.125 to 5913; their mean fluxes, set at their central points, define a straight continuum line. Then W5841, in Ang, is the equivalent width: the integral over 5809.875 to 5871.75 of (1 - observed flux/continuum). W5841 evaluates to -2.2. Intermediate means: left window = 3.18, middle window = 3.32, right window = 3.22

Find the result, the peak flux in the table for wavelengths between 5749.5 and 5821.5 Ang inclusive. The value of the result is 3.7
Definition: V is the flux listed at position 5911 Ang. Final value 3.491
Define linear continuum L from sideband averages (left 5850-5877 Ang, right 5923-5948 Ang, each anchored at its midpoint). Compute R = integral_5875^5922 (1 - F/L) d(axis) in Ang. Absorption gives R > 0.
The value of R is 3.1 Ang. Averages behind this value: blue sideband 3.41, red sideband 3.45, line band 3.2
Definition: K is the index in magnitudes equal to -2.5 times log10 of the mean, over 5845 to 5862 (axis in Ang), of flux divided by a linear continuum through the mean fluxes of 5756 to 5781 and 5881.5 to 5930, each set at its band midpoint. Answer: -0.039 mag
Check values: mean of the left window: 3.14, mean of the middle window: 3.28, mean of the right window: 3.17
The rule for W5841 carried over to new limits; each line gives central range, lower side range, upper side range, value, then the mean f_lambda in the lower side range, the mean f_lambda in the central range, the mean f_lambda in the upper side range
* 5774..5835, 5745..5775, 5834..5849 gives -0.1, 3.19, 3.21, 3.22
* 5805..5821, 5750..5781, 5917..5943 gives 0.6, 3.13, 3.08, 3.39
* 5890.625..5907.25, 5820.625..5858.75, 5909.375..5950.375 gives 0.3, 3.32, 3.24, 3.31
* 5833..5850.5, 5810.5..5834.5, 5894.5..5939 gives 0.7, 3.29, 3.16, 3.33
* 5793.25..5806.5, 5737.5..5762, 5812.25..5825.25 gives 0.2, 3.17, 3.19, 3.28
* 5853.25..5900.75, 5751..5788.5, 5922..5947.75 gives 0.6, 3.16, 3.29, 3.43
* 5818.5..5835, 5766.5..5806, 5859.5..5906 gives -0.6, 3.21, 3.37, 3.3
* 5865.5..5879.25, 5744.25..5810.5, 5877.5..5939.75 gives -1.0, 3.17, 3.48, 3.26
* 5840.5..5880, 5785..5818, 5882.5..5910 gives -2.4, 3.15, 3.37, 3.2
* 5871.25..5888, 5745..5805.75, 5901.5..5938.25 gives -0.1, 3.19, 3.3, 3.31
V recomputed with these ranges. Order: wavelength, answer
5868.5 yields 3.395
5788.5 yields 2.87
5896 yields 3.173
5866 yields 3.961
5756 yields 2.774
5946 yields 3.168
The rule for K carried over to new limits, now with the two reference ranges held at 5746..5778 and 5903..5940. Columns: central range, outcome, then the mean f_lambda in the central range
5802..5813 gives 0.045 mag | 3.07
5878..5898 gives 0.064 mag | 3.09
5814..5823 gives -0.049 mag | 3.36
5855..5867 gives -0.058 mag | 3.43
